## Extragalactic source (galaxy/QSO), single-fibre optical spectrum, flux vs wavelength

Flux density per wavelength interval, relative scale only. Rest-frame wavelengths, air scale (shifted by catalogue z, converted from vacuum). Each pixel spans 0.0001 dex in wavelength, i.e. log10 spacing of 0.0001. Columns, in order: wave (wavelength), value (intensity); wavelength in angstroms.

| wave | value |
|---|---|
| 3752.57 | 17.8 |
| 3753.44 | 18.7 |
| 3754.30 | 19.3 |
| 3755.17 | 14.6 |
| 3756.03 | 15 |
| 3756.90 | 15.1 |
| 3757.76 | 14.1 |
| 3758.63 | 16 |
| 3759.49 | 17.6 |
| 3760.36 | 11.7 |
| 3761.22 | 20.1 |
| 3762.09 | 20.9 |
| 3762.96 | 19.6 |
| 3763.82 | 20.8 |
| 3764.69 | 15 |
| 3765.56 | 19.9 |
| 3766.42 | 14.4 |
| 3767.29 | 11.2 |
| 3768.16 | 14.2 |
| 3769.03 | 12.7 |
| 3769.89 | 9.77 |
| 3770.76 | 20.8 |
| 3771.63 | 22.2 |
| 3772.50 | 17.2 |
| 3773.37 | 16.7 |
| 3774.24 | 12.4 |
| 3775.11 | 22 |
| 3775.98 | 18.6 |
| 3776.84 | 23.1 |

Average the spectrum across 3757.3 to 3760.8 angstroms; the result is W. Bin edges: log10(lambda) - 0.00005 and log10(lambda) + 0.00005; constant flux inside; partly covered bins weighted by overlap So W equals 14.9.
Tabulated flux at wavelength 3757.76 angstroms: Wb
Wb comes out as 14.1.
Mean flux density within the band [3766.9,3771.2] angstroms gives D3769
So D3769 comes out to 13.8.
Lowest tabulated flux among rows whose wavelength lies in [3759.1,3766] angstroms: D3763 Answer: 11.7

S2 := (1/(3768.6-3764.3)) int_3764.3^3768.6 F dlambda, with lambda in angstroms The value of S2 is 14.9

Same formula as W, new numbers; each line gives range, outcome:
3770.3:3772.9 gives 20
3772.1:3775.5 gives 17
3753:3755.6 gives 17.5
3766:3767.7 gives 12.8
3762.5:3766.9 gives 17.9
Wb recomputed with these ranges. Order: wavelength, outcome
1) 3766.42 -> 14.4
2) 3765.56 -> 19.9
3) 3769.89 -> 9.77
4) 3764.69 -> 15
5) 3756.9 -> 15.1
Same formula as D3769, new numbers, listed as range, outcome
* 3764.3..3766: 17.5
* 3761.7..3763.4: 20.3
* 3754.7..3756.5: 14.8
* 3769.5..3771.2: 15.4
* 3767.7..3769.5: 13.4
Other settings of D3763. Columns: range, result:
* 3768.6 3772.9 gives 9.77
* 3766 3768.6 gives 11.2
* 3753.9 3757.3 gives 14.6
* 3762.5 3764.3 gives 19.6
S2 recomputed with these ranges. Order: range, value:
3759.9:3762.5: 17.5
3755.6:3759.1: 15.1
